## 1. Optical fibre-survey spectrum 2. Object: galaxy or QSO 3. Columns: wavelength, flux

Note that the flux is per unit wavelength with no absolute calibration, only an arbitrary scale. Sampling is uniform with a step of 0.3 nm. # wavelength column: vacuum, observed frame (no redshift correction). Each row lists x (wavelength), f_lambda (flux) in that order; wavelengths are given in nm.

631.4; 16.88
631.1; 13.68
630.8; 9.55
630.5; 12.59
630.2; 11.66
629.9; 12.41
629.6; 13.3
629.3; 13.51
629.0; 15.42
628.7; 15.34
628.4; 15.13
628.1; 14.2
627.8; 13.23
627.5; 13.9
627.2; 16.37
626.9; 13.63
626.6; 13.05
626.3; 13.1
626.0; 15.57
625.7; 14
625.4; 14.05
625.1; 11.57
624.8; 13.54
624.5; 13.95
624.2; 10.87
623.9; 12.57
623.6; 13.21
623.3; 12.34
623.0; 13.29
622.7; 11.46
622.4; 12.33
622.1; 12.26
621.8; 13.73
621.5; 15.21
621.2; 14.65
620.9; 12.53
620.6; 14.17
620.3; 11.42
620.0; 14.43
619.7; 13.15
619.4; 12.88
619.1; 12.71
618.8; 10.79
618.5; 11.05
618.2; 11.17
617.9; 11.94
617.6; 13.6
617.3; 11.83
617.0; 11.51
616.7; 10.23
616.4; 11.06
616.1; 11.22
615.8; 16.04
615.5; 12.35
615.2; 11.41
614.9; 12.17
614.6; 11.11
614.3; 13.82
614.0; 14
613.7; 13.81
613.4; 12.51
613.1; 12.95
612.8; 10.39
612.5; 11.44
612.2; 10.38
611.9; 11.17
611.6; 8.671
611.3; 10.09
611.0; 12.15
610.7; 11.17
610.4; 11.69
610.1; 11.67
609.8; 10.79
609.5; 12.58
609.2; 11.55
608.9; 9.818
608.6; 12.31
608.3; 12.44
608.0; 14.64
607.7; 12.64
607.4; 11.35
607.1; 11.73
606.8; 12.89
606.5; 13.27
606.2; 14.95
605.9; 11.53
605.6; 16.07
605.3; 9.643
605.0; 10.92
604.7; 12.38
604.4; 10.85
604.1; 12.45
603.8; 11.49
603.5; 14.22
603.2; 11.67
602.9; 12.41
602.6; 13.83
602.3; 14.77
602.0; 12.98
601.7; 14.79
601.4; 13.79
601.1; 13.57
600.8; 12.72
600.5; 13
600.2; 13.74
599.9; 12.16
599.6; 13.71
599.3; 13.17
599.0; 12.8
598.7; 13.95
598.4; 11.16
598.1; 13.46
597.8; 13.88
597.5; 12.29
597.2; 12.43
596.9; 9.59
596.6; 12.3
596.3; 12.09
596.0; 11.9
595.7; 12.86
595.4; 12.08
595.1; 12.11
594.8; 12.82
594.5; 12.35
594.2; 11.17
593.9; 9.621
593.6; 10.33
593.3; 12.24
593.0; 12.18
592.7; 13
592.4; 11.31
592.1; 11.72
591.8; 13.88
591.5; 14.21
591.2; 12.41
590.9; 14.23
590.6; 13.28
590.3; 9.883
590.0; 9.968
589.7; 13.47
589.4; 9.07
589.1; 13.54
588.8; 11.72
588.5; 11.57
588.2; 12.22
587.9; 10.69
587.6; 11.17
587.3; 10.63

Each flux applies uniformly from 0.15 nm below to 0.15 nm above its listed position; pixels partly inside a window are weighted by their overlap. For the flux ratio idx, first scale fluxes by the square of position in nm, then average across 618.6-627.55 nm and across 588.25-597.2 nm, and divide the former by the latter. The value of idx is 1.22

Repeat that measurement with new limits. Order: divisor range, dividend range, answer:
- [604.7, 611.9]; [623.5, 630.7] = 1.21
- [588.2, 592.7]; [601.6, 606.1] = 1.09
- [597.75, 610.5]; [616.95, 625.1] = 1.06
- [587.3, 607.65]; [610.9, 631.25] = 1.11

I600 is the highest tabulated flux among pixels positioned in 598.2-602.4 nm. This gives 14.79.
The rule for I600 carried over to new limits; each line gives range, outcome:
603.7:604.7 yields 12.45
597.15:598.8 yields 13.95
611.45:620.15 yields 16.04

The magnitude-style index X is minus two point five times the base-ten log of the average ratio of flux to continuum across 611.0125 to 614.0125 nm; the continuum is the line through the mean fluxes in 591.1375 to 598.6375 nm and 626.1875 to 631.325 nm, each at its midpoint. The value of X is 0.13 mag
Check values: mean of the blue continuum 12.2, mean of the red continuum 13.6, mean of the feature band 11.5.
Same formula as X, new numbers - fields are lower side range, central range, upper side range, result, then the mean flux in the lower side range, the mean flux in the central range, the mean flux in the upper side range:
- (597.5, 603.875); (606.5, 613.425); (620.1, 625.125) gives 0.129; 13.2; 11.6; 12.9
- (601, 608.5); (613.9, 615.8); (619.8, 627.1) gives 0.028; 12.8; 12.7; 13.2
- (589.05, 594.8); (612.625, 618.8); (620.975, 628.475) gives 0.076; 12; 12.2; 13.5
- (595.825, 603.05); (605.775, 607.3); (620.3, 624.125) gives 0.010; 12.9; 12.8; 13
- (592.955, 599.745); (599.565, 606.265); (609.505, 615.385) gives -0.080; 12.2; 12.9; 11.7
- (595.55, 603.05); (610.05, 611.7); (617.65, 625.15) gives 0.173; 12.9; 10.9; 12.7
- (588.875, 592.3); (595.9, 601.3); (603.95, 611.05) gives -0.039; 12.3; 12.7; 12.1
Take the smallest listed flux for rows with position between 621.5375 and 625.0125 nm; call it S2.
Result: 10.87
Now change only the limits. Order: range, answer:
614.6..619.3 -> 10.23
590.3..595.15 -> 9.621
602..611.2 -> 9.643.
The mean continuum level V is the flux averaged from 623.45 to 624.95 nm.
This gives 12.8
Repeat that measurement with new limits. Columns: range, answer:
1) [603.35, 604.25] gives 12.7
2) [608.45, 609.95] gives 11.4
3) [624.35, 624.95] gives 13.7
